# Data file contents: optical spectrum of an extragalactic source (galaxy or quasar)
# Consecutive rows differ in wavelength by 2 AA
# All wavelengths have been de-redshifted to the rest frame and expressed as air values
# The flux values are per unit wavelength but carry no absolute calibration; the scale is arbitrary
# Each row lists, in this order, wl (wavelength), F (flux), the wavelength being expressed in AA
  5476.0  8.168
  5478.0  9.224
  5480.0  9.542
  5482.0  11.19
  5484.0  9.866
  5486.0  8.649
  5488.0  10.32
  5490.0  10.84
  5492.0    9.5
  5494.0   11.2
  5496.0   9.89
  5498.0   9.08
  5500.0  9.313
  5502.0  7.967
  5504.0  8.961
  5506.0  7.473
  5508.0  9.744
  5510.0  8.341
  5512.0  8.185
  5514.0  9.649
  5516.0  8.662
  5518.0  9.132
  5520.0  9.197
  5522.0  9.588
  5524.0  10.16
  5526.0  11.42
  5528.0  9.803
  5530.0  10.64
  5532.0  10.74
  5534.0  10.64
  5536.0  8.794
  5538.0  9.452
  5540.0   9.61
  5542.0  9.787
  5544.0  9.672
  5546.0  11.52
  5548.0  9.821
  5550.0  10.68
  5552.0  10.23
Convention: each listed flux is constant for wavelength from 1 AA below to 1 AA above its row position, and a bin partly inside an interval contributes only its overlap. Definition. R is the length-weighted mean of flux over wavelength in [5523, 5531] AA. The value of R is 10.5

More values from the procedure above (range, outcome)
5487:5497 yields 10.3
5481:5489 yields 10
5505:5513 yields 8.44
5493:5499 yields 10.1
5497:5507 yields 8.56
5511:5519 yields 8.91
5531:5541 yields 9.85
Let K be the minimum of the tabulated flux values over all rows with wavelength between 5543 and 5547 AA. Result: 9.672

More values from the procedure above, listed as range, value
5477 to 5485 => 9.224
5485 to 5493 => 8.649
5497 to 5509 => 7.473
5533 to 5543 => 8.794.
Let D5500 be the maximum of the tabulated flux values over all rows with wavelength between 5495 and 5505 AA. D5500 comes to 9.89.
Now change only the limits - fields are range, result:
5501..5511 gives 9.744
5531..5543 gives 10.74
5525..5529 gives 11.42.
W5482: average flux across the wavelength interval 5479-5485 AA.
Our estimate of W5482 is 10.2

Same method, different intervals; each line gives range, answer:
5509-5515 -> 8.72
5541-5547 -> 10.3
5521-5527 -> 10.4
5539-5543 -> 9.7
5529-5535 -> 10.7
